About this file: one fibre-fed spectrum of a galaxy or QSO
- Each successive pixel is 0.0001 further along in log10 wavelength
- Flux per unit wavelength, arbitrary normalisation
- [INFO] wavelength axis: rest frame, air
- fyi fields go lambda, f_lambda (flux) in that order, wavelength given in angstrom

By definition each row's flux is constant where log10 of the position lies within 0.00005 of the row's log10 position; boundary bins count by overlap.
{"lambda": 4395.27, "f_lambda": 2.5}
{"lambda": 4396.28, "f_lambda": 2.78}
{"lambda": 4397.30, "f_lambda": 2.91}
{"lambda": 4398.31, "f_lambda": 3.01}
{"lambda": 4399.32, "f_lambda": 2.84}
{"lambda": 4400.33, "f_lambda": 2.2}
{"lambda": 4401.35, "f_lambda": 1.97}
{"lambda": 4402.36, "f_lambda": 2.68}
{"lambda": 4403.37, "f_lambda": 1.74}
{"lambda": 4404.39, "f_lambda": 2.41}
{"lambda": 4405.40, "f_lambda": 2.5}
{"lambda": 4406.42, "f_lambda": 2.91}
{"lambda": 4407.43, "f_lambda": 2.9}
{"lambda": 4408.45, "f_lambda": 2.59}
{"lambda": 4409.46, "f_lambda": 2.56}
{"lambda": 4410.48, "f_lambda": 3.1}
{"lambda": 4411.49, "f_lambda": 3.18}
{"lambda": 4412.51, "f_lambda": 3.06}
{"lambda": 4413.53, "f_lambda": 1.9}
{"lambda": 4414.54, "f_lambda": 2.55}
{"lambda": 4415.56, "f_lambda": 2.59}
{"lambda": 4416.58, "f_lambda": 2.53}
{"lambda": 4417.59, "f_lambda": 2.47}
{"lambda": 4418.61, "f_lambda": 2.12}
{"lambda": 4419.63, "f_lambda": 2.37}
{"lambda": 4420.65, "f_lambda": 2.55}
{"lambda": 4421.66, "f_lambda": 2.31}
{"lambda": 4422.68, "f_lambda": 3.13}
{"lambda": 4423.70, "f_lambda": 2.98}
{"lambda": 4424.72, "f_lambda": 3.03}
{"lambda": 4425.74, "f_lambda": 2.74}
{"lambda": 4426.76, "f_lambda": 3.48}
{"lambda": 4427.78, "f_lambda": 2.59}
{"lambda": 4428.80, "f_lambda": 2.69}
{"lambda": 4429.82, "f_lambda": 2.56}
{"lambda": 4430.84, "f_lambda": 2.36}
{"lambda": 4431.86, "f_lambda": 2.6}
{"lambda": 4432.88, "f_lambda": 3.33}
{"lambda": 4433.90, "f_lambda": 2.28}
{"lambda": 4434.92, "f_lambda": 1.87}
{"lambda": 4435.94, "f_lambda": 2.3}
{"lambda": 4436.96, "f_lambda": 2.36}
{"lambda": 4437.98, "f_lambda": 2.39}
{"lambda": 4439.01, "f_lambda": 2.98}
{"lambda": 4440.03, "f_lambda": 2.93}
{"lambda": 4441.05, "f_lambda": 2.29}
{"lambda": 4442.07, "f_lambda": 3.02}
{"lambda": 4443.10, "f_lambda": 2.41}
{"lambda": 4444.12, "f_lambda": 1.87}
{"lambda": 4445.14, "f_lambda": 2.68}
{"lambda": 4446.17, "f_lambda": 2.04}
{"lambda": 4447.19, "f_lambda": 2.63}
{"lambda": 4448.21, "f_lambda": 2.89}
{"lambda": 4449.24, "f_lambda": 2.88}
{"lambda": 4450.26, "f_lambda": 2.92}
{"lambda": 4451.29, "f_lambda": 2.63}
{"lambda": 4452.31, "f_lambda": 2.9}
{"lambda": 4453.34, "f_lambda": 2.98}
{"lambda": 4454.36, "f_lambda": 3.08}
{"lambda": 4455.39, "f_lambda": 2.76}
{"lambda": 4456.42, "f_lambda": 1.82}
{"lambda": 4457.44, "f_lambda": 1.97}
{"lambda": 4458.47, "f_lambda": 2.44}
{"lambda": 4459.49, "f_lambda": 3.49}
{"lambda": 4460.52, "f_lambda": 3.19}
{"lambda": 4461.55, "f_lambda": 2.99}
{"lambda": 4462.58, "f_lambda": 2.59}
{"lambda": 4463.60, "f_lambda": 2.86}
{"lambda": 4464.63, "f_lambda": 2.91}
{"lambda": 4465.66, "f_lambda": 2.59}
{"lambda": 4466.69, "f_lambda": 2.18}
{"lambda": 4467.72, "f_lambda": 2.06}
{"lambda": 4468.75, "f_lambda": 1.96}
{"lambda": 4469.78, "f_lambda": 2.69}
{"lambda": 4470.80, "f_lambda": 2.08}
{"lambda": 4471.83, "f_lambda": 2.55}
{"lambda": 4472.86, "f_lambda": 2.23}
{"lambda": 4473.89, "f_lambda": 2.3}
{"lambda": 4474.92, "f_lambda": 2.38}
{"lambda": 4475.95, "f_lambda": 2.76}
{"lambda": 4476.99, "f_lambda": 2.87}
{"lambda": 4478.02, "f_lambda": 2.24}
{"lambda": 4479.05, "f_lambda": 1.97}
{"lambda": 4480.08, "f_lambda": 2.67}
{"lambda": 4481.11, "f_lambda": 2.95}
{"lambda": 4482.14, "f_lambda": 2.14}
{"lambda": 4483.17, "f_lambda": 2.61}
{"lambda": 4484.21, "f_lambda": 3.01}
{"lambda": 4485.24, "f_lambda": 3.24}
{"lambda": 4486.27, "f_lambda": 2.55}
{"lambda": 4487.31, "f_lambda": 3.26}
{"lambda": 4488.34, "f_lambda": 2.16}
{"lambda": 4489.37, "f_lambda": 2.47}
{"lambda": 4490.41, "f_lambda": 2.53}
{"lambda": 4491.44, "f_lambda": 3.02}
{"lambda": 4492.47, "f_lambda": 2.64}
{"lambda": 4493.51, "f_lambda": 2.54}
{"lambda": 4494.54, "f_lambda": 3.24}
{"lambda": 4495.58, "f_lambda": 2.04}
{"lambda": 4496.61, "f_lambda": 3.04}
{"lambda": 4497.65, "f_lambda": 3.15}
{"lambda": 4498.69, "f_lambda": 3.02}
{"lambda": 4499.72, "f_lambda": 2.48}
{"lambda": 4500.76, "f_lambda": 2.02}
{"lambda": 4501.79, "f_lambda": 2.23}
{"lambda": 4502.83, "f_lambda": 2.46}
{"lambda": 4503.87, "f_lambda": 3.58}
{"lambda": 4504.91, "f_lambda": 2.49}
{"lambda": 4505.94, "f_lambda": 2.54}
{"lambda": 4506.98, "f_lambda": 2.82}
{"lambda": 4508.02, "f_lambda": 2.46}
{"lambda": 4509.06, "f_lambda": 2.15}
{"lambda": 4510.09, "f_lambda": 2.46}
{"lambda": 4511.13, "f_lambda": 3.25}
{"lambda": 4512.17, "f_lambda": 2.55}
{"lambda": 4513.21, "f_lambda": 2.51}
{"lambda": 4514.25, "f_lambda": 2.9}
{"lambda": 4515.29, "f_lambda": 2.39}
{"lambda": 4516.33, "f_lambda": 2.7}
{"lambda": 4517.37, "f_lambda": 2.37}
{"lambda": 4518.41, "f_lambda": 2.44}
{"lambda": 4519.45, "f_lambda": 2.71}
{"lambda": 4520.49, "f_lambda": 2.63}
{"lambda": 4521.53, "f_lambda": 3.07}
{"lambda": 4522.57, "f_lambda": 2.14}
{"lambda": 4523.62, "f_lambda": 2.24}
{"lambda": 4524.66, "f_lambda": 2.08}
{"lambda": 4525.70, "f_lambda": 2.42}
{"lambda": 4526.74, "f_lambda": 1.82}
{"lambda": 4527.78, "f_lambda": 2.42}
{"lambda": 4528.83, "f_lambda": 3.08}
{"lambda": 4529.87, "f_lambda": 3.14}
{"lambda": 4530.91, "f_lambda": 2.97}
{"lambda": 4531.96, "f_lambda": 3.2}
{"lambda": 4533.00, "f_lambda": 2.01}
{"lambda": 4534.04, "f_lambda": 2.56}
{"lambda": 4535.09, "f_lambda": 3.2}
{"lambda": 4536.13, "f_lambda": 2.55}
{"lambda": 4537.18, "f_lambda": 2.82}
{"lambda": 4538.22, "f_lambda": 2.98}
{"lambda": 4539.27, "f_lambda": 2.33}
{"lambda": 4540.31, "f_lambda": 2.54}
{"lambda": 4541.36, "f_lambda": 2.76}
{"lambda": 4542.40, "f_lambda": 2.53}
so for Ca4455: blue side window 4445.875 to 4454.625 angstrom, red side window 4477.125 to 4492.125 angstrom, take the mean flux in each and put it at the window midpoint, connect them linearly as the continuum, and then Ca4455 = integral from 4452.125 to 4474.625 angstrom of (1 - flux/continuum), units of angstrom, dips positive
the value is 1.3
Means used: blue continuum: 2.78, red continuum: 2.64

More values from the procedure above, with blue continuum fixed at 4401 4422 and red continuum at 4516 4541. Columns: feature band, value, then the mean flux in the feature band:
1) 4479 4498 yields -1.0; 2.71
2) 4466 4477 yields 0.9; 2.35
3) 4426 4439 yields -0.2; 2.59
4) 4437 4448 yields 0.1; 2.53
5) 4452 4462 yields -0.8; 2.76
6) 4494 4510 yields -0.4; 2.64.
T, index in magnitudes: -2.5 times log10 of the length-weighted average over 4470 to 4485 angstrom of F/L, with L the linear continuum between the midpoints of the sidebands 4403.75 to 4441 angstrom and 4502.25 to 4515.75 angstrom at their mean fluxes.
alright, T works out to 0.06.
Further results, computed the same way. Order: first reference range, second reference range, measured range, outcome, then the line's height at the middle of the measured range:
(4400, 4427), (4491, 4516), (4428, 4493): 0.02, 2.64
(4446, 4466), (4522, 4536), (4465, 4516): 0.03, 2.66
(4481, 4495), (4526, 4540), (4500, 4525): 0.07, 2.71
